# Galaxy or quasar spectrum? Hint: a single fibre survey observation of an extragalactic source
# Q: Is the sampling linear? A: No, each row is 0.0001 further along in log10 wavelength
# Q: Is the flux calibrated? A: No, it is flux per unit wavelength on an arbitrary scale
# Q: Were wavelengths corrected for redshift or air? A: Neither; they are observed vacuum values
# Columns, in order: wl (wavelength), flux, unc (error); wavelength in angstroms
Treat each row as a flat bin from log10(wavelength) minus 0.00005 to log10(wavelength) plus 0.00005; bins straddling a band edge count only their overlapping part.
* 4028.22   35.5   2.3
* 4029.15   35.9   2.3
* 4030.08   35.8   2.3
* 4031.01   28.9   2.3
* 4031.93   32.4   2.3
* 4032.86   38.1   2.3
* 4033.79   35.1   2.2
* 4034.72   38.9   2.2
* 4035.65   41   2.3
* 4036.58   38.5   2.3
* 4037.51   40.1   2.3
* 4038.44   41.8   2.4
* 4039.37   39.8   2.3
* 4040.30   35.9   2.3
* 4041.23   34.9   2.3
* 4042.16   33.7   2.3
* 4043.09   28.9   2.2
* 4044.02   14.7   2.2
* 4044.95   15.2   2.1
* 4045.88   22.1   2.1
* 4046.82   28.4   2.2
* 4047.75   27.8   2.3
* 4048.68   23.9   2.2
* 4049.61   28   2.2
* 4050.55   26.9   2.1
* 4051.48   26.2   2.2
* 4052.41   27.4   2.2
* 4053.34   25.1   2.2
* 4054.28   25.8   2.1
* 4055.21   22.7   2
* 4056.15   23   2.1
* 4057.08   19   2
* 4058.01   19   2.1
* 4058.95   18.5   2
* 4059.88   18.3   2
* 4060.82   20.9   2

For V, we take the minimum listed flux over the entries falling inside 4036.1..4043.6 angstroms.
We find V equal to 28.9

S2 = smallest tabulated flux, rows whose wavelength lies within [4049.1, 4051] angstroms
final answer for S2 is 26.9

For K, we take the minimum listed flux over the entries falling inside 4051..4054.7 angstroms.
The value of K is 25.1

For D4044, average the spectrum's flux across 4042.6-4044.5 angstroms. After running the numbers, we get 21.9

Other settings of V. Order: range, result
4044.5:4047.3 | 15.2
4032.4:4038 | 35.1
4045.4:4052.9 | 22.1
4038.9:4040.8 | 35.9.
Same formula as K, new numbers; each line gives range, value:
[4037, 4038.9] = 40.1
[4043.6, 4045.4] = 14.7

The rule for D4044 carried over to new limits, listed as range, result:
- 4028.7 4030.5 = 35.8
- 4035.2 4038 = 39.9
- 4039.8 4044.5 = 29.7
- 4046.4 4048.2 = 28.1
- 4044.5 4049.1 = 23.5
